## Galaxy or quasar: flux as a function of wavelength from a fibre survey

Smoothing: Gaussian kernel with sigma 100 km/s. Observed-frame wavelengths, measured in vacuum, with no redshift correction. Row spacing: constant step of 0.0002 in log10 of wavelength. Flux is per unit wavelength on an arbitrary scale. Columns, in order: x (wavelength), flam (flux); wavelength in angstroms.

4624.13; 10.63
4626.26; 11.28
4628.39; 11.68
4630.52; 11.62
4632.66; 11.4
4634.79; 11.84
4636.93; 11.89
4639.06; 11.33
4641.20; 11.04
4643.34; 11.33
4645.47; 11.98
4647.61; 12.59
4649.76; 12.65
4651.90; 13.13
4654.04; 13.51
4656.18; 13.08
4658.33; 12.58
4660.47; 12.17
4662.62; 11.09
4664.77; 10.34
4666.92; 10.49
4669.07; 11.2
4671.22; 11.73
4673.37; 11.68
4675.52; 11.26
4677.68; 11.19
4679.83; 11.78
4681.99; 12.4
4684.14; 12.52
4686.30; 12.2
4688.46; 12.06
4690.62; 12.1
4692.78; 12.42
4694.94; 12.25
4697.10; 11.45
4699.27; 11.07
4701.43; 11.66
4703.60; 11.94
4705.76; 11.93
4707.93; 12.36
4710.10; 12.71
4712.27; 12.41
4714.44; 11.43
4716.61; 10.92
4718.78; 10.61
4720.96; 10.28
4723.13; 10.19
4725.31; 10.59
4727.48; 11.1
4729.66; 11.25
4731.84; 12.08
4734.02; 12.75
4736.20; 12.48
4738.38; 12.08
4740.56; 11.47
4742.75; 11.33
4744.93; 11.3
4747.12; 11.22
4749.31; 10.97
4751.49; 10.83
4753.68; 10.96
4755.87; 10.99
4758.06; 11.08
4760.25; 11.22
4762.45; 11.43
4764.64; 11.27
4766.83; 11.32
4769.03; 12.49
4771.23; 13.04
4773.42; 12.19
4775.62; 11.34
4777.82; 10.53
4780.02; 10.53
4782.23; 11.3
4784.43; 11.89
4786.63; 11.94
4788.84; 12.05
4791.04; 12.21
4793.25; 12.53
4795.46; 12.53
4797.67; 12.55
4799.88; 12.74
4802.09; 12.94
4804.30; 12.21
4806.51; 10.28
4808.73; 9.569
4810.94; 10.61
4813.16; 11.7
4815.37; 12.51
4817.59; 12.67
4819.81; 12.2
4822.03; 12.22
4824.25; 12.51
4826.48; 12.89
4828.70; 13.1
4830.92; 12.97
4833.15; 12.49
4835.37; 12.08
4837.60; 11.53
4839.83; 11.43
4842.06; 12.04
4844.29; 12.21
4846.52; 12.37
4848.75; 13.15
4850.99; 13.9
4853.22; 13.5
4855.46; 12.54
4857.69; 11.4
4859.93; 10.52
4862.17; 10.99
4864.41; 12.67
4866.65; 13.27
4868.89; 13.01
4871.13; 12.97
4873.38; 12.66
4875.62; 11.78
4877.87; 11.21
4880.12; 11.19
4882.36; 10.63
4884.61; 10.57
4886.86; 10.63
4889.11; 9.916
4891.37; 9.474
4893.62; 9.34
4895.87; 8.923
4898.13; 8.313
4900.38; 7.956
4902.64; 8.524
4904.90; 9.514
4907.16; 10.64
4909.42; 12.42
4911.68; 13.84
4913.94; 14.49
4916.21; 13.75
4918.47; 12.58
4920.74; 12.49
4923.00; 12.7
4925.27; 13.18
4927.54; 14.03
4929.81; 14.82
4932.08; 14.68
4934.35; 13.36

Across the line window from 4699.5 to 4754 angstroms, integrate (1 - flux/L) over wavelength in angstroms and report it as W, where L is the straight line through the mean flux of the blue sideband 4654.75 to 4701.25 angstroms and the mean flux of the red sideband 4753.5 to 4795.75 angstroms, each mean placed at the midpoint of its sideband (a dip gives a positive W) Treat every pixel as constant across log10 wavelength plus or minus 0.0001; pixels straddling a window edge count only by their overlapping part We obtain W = 1.09 angstroms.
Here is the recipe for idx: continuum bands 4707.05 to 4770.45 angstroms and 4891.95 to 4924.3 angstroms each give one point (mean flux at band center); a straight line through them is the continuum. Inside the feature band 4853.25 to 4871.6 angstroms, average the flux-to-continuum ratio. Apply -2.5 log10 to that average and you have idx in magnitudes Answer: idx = -0.10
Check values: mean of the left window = 11.4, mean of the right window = 11.1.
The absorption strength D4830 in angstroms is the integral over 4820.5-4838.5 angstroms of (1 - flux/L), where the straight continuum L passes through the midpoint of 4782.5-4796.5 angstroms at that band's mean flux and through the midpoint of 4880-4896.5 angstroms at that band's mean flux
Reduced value -1.9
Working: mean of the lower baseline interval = 12.1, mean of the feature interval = 12.5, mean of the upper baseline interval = 10.1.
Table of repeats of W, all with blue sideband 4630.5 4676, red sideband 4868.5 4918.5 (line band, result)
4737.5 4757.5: 0.48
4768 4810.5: -1.71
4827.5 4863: -3.54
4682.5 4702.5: -0.50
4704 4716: -0.49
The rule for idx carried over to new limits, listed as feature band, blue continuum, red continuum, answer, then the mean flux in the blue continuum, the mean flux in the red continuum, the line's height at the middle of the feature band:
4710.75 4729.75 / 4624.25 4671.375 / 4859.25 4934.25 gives 0.07 mag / 11.8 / 11.7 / 11.8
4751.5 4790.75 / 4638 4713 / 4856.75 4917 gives 0.01 mag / 11.9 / 11.1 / 11.6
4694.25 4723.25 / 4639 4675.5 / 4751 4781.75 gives 0.01 mag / 11.9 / 11.4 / 11.6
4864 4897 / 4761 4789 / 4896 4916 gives -0.02 mag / 11.6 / 10.8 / 10.9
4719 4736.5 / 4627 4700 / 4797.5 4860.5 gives 0.07 mag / 11.9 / 12.2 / 12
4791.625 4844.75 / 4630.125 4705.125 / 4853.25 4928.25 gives -0.05 mag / 11.9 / 11.5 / 11.6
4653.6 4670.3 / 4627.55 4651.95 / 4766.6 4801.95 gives 0.01 mag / 11.8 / 12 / 11.8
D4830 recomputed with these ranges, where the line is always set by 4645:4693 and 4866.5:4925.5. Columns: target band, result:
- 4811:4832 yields -1.7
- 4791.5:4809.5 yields -0.6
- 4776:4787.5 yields 0.4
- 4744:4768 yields 1.2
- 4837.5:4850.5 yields -0.9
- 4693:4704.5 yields 0.2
